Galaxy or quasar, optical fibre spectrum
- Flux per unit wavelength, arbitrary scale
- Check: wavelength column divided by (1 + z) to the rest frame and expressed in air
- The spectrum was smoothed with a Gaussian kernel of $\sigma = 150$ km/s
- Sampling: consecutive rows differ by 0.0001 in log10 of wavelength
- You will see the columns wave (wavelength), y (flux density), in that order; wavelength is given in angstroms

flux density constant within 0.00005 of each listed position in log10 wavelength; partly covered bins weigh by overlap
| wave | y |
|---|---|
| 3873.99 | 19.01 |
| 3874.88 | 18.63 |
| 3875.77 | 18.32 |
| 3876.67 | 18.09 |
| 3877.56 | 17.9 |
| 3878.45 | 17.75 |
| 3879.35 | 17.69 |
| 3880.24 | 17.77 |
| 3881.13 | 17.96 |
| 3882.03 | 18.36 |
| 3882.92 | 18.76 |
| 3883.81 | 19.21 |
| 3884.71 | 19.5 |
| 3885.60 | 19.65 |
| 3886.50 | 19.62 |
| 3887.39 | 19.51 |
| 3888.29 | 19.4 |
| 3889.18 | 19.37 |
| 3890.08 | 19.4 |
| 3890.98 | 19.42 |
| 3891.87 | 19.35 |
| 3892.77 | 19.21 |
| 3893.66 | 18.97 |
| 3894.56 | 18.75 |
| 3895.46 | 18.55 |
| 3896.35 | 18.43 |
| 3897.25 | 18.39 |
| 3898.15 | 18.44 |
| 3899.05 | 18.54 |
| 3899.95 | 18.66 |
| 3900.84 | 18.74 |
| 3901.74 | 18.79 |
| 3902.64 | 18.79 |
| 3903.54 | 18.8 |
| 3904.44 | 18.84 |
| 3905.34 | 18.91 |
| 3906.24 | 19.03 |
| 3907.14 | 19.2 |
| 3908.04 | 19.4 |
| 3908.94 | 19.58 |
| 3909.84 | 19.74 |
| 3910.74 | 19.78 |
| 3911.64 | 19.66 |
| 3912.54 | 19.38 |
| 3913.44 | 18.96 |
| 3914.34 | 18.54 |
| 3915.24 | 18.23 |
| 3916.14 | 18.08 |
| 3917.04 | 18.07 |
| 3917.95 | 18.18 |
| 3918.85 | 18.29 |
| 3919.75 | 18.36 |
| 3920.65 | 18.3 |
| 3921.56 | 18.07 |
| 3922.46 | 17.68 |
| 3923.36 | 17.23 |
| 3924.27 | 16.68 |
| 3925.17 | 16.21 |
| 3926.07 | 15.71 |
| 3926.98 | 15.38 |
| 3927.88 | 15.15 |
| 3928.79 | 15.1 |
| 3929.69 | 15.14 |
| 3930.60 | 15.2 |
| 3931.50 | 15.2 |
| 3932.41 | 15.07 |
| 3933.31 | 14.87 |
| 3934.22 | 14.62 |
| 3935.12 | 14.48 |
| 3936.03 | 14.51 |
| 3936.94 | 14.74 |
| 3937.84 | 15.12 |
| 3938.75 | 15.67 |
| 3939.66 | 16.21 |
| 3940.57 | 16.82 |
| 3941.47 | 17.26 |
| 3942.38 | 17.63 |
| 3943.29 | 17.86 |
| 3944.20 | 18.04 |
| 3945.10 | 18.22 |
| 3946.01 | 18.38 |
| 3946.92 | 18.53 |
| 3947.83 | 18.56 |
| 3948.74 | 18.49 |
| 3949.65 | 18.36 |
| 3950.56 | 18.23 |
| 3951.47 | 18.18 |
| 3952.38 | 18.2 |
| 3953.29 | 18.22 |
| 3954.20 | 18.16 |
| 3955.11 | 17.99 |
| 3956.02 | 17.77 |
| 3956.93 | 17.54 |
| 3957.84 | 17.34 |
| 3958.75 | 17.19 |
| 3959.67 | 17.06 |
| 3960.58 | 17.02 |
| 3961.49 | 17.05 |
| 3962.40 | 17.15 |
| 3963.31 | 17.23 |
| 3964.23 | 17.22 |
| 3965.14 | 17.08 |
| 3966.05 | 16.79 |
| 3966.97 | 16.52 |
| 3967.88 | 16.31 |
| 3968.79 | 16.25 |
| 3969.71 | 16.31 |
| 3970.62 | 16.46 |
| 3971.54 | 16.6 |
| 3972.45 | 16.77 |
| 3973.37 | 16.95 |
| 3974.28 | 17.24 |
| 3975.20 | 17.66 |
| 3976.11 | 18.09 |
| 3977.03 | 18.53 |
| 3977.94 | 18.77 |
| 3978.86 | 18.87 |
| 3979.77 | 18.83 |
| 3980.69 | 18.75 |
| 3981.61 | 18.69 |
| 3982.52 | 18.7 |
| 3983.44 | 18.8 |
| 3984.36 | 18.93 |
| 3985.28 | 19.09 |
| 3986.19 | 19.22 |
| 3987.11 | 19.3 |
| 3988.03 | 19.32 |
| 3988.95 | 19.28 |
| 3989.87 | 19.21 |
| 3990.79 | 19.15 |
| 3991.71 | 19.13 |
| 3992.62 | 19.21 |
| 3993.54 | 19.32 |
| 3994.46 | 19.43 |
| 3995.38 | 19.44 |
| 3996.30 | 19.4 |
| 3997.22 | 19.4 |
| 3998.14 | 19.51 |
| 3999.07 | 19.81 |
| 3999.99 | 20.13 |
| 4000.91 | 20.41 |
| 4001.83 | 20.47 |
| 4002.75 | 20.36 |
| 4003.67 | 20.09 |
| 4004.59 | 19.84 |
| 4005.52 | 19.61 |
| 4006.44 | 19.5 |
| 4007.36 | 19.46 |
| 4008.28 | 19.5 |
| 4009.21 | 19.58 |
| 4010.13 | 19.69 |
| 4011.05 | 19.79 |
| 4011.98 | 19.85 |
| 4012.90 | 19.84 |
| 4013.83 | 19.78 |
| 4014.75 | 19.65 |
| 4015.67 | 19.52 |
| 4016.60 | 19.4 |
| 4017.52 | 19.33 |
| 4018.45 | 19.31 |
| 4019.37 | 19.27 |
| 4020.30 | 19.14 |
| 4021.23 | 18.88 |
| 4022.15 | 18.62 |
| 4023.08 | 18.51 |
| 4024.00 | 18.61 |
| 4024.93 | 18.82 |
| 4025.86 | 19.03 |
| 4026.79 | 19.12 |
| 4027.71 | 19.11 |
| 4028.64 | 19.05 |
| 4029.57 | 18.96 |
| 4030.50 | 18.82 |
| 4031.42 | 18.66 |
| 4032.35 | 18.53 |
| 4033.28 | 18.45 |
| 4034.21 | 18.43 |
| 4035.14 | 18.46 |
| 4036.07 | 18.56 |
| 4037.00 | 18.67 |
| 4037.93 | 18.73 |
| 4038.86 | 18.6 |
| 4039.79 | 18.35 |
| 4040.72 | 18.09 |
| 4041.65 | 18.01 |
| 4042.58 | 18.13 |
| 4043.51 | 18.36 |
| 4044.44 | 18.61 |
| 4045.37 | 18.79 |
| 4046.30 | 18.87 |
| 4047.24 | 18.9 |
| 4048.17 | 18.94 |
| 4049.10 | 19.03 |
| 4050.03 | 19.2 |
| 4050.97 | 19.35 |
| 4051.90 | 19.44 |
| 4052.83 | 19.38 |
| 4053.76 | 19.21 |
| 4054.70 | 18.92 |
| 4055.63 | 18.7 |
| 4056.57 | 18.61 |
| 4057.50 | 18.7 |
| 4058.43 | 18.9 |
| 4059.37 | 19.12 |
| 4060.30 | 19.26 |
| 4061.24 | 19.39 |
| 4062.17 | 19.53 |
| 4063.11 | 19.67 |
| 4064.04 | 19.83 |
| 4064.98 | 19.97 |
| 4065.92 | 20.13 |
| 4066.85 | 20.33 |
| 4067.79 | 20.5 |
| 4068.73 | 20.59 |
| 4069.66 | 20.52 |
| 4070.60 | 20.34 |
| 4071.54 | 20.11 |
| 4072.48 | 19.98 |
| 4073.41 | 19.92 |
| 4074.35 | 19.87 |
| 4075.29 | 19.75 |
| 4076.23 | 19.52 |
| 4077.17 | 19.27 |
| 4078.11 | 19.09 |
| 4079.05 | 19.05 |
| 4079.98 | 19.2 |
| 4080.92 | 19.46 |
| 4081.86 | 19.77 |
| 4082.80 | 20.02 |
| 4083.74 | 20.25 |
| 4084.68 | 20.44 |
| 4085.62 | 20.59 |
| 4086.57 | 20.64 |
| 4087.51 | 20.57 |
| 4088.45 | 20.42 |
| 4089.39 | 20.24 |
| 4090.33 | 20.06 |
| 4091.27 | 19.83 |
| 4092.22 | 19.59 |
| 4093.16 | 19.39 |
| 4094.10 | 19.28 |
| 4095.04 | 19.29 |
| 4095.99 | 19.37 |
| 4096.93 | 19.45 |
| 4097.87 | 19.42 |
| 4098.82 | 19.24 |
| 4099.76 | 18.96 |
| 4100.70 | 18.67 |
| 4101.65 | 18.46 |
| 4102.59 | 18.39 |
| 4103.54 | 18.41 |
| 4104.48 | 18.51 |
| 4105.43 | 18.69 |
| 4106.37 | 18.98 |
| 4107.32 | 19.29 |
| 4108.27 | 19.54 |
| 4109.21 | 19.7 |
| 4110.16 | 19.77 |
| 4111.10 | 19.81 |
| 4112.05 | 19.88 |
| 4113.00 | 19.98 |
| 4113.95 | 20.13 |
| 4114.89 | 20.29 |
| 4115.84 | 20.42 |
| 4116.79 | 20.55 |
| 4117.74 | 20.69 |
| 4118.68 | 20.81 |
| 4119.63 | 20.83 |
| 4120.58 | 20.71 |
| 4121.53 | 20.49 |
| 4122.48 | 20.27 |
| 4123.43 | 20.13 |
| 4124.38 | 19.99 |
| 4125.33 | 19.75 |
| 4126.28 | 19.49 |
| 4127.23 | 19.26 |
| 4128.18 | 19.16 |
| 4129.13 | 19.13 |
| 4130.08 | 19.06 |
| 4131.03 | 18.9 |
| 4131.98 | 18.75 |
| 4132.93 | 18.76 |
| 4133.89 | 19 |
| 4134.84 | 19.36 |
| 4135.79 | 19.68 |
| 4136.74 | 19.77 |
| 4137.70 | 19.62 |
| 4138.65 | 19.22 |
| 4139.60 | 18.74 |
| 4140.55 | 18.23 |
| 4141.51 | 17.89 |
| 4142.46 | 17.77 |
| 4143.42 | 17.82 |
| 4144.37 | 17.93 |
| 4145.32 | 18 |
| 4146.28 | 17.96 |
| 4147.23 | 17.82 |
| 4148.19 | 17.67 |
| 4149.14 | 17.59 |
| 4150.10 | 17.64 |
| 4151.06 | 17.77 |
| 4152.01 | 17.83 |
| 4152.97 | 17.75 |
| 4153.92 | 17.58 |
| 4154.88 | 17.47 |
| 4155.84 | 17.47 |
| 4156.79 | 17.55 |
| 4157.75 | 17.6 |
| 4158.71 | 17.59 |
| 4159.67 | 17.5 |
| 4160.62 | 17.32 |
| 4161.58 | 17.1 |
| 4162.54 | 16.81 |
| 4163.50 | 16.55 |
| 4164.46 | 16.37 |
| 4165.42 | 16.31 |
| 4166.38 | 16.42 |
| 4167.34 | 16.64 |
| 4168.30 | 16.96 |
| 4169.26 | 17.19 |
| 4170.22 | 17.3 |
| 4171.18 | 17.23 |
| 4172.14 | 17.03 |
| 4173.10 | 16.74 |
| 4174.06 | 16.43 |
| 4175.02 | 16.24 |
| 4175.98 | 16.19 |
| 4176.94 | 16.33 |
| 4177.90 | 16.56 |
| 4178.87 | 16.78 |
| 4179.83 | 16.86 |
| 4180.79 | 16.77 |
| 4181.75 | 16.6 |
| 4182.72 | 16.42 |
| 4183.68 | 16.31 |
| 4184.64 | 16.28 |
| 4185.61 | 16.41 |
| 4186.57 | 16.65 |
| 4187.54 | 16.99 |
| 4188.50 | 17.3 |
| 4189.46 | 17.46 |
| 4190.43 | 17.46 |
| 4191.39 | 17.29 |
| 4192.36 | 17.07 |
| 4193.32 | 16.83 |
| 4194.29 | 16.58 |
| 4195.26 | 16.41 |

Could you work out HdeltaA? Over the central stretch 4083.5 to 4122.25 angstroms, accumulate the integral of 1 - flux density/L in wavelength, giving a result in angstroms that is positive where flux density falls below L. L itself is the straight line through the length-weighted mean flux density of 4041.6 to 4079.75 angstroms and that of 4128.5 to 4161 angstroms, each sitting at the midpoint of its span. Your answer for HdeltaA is -2.0 angstroms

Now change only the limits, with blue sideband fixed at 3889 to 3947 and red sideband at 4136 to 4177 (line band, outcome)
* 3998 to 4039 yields -3.9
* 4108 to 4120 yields -1.8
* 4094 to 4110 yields -1.4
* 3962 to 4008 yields -2.5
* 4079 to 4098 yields -2.5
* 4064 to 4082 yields -2.4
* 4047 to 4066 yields -1.8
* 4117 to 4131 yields -2.0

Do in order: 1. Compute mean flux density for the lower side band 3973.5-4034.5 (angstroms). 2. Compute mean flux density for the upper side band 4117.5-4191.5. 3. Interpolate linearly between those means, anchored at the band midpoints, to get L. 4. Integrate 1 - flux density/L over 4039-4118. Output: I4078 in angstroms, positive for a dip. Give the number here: -3.95 angstroms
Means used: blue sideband 19.2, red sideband 17.9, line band 19.5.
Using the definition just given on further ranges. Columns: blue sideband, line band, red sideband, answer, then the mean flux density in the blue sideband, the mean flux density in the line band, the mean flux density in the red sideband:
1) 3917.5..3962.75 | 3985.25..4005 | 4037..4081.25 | -1.7 angstroms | 16.9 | 19.6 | 19.3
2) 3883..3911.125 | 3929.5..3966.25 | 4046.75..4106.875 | 4.3 angstroms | 19.1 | 17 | 19.5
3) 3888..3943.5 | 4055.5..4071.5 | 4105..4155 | -0.9 angstroms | 17.7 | 19.7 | 19.1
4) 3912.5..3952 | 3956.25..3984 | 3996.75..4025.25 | 1.1 angstroms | 17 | 17.5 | 19.5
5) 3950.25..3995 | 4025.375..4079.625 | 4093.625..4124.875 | -0.6 angstroms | 18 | 19.2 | 19.6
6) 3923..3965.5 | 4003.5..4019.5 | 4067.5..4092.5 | -1.1 angstroms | 16.8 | 19.6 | 20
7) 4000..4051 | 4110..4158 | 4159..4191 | -4.4 angstroms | 19.1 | 19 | 16.8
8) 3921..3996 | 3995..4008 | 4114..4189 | -1.7 angstroms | 17.4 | 19.8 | 18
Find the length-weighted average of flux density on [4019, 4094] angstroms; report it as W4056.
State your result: 19.3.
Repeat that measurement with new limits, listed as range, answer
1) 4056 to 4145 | 19.5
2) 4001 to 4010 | 19.8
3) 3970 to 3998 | 18.6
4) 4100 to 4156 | 19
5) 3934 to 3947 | 16.5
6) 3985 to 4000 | 19.4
